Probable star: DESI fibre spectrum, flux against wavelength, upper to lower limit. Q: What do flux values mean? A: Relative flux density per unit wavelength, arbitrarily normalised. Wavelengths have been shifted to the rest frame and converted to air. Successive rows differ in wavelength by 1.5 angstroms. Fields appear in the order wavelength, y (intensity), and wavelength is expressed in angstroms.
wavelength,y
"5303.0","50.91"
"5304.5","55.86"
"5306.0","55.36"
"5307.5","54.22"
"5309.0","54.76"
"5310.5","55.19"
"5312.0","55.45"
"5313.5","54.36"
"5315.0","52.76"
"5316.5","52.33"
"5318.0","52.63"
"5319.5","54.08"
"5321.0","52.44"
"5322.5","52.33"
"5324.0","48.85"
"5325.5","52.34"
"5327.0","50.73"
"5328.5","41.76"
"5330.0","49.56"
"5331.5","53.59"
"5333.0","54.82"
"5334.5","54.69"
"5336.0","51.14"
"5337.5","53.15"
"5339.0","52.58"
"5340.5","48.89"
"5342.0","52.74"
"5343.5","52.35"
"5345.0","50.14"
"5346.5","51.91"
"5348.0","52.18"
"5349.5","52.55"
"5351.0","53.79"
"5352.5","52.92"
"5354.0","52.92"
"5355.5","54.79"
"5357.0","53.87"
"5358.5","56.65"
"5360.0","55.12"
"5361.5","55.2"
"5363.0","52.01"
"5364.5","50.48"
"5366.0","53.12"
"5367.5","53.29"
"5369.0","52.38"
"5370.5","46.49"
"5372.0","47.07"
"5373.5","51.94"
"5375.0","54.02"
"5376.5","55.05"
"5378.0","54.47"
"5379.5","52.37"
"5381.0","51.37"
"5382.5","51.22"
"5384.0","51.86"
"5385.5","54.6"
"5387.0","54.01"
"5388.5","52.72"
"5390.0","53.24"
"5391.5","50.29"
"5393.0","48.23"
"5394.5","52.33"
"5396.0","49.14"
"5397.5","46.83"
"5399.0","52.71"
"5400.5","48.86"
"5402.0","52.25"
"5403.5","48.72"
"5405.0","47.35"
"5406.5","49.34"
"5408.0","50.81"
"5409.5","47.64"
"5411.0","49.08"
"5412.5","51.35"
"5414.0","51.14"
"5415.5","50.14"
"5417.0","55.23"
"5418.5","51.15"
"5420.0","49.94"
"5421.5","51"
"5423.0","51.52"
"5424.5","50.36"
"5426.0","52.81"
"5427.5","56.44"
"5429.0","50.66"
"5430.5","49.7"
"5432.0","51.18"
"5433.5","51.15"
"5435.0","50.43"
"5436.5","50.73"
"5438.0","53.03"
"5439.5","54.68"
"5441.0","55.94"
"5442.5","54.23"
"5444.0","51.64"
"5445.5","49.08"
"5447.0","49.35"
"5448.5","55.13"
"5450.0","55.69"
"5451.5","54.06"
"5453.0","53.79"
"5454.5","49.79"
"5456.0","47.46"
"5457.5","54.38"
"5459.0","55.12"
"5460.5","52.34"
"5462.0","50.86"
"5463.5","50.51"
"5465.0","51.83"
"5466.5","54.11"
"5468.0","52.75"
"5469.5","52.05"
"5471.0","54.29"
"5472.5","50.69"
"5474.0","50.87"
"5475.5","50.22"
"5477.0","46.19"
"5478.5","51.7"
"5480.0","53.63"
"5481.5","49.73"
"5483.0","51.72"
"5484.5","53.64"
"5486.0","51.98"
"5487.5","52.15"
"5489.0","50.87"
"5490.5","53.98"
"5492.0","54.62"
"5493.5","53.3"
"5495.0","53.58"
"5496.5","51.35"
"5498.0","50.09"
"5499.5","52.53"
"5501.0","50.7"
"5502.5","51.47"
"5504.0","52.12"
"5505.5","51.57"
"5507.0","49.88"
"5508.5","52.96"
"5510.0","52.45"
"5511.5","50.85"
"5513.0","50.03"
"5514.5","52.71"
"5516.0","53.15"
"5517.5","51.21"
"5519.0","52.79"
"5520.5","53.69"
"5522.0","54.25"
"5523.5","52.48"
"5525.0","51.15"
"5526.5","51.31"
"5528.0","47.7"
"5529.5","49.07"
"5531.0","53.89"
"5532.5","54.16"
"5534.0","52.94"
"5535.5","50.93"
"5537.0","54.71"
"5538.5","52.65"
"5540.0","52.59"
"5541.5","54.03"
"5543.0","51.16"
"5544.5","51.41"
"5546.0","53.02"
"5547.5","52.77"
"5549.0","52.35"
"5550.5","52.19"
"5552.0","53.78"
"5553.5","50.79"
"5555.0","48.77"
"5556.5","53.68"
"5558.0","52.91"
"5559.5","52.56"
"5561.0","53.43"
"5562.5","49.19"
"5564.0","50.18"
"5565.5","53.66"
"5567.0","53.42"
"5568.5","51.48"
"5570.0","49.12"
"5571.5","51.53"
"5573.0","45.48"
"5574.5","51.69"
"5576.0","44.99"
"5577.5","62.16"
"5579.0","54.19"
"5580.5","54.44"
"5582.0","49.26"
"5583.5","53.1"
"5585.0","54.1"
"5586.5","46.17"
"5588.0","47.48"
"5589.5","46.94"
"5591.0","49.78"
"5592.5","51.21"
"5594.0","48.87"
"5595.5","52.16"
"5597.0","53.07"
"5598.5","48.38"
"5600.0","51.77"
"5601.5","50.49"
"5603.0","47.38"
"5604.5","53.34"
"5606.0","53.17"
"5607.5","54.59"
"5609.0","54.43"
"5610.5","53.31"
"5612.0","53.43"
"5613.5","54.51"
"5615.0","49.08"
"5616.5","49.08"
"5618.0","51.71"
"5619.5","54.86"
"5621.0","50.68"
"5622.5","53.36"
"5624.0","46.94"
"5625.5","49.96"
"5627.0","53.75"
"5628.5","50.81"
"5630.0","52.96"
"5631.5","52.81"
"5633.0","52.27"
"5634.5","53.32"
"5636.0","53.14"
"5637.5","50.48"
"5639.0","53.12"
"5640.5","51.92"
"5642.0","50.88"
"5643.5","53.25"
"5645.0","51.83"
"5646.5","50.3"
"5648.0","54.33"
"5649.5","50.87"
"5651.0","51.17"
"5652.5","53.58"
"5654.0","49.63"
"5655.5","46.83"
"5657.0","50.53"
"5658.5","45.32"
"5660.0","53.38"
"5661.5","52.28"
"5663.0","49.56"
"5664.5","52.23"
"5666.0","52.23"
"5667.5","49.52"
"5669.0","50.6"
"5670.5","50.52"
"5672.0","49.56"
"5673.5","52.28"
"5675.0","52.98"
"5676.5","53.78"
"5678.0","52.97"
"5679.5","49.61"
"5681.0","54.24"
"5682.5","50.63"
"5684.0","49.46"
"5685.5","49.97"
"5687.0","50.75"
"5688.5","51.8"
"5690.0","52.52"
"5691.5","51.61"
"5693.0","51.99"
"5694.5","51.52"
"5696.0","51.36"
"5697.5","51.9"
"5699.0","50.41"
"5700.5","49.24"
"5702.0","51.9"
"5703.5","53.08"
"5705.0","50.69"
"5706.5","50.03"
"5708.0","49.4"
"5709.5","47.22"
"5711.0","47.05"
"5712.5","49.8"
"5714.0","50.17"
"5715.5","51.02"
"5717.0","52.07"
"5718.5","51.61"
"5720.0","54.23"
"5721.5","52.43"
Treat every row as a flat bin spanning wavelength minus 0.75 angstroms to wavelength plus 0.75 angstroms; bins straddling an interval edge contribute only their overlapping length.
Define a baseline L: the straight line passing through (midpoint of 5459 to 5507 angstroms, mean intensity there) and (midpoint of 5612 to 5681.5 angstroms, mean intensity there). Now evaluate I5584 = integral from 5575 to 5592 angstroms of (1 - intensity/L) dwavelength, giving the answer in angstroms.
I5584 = 0.2 angstroms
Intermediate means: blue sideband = 51.9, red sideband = 51.5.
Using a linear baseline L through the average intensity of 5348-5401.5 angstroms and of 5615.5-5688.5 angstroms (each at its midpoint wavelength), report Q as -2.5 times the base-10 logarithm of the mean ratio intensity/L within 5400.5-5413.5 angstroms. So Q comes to 0.055 mag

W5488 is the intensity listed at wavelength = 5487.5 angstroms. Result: 52.15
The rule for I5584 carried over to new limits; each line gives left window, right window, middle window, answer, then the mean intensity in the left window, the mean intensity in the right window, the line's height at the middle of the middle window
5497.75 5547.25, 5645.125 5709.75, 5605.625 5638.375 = -0.5 angstroms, 52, 51.1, 51.4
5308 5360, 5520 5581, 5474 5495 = 0.1 angstroms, 52.6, 52.1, 52.2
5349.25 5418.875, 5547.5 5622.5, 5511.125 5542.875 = -0.4 angstroms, 51.7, 51.5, 51.6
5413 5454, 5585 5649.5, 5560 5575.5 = 0.2 angstroms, 52.2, 51.5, 51.7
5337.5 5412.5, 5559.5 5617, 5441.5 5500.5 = -0.6 angstroms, 51.7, 51.3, 51.6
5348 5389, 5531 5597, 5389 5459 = 1.5 angstroms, 52.8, 51.7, 52.5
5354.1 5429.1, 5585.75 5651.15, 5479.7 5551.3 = -0.8 angstroms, 51.7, 51.4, 51.5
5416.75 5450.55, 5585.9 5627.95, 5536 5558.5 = -0.4 angstroms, 52.2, 51.1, 51.5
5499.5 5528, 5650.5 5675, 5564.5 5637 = -0.6 angstroms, 51.8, 50.6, 51.1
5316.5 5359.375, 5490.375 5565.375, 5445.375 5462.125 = -0.1 angstroms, 52.2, 52.1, 52.1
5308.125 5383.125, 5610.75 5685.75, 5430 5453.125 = -0.2 angstroms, 52.4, 51.5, 52.1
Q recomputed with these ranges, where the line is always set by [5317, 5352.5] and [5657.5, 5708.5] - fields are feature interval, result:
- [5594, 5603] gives 0.014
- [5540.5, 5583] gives -0.012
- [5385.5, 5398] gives 0.010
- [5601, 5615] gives -0.027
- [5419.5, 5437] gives 0.005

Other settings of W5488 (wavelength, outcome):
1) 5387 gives 54.01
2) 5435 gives 50.43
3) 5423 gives 51.52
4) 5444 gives 51.64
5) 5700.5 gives 49.24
